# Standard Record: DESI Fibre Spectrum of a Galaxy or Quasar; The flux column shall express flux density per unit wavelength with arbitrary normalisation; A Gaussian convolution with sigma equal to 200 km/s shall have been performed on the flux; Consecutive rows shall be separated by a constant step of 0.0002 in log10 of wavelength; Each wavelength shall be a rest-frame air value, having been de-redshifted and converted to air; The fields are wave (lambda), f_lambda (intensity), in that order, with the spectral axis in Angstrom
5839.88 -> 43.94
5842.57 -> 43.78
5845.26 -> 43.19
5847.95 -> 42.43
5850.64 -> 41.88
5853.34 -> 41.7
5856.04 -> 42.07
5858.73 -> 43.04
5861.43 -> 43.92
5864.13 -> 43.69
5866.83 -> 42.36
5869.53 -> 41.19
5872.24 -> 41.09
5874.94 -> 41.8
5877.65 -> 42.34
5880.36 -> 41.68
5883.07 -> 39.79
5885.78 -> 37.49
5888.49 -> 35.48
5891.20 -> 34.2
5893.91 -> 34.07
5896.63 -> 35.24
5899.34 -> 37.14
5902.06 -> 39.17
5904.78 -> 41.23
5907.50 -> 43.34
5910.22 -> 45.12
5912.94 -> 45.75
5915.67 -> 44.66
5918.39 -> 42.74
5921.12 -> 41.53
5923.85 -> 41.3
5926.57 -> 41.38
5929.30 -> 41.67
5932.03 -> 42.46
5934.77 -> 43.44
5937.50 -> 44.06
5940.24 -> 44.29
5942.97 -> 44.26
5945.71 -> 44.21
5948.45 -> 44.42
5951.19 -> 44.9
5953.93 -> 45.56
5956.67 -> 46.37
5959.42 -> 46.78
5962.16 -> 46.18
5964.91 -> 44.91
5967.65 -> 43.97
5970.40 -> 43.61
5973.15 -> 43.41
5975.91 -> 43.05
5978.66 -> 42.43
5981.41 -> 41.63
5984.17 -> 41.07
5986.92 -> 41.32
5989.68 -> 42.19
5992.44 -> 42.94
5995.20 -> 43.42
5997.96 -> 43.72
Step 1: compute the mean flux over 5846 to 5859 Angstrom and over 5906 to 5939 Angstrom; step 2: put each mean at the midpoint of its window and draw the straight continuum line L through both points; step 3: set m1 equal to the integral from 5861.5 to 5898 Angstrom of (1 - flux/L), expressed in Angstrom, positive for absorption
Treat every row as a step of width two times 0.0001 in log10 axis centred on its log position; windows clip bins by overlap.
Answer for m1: 2.7 Angstrom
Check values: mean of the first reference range 42.2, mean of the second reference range 43.1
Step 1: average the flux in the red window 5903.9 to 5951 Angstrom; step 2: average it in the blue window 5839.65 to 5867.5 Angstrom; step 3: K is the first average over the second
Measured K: 1.0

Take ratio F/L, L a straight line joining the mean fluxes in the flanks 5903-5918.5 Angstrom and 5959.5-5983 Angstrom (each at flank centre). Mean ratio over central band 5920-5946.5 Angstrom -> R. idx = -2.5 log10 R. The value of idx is 0.02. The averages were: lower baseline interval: 43.8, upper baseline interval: 43.8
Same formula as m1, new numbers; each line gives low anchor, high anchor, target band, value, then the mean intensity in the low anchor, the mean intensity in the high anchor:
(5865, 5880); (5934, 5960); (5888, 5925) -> 2.6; 41.8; 44.8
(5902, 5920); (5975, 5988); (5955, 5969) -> -1.1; 43.4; 41.9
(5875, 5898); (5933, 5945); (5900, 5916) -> -1.0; 37.8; 44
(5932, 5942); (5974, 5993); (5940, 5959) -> -0.8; 43.7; 42.1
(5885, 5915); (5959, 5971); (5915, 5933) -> -0.4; 39.1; 45.1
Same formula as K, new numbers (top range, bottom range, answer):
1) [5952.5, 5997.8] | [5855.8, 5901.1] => 1.10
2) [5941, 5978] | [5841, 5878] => 1.05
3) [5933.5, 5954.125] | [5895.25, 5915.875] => 1.07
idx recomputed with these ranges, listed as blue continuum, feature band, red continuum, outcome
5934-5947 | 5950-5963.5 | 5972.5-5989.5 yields -0.07 mag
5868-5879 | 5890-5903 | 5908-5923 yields 0.19 mag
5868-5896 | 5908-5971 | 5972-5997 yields -0.08 mag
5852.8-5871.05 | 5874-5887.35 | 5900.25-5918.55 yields 0.06 mag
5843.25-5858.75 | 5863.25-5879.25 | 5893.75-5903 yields -0.06 mag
